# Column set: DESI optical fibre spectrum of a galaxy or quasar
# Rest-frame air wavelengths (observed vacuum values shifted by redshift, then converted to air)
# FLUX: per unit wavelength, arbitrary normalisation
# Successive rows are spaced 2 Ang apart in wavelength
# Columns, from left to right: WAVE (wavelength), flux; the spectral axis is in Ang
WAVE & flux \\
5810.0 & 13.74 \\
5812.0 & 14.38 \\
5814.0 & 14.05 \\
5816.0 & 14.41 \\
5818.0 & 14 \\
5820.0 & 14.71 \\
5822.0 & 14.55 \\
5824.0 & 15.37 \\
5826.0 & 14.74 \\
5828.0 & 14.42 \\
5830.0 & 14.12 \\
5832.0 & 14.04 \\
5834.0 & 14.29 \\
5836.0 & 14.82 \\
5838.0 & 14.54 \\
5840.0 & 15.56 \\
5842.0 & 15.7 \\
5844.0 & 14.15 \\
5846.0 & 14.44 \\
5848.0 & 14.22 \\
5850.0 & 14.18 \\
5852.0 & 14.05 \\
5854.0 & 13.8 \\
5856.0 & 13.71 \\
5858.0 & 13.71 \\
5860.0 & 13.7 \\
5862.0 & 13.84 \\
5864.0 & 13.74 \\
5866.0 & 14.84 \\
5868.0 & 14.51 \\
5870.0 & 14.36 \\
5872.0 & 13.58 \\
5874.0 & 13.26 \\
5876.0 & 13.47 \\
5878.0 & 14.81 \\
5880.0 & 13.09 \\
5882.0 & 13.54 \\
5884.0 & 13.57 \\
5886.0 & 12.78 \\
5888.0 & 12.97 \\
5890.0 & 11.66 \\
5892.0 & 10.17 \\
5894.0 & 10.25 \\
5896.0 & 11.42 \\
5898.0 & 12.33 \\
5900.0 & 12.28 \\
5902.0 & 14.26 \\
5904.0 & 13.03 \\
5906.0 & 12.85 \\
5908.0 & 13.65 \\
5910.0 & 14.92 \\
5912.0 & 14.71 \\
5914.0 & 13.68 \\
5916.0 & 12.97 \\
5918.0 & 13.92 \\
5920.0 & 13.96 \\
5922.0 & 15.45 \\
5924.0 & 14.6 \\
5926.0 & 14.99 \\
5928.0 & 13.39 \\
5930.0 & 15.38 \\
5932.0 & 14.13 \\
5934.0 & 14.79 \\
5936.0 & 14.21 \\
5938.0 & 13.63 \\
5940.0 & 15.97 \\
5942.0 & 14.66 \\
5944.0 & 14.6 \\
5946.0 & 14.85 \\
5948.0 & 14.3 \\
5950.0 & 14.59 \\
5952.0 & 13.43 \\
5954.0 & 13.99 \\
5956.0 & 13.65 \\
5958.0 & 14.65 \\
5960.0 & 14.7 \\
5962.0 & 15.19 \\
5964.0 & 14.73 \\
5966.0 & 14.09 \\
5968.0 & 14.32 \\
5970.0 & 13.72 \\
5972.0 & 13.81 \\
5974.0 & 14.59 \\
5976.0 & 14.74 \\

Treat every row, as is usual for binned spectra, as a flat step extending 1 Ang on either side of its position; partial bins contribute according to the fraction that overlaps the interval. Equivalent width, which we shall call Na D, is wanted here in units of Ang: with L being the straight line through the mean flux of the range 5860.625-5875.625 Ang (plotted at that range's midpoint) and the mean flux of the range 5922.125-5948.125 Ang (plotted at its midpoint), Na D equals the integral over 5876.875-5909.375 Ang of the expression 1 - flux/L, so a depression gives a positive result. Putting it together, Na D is 3.49 Ang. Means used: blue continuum 14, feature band 12.7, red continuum 14.6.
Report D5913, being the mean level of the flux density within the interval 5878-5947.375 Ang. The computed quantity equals 13.6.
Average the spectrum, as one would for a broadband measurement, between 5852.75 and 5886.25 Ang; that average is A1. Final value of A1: 13.8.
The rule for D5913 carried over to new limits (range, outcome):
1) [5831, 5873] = 14.3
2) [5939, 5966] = 14.5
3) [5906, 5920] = 13.9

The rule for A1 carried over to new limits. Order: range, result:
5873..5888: 13.5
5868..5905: 12.9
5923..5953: 14.5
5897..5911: 13.3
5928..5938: 14.4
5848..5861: 13.9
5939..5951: 14.8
